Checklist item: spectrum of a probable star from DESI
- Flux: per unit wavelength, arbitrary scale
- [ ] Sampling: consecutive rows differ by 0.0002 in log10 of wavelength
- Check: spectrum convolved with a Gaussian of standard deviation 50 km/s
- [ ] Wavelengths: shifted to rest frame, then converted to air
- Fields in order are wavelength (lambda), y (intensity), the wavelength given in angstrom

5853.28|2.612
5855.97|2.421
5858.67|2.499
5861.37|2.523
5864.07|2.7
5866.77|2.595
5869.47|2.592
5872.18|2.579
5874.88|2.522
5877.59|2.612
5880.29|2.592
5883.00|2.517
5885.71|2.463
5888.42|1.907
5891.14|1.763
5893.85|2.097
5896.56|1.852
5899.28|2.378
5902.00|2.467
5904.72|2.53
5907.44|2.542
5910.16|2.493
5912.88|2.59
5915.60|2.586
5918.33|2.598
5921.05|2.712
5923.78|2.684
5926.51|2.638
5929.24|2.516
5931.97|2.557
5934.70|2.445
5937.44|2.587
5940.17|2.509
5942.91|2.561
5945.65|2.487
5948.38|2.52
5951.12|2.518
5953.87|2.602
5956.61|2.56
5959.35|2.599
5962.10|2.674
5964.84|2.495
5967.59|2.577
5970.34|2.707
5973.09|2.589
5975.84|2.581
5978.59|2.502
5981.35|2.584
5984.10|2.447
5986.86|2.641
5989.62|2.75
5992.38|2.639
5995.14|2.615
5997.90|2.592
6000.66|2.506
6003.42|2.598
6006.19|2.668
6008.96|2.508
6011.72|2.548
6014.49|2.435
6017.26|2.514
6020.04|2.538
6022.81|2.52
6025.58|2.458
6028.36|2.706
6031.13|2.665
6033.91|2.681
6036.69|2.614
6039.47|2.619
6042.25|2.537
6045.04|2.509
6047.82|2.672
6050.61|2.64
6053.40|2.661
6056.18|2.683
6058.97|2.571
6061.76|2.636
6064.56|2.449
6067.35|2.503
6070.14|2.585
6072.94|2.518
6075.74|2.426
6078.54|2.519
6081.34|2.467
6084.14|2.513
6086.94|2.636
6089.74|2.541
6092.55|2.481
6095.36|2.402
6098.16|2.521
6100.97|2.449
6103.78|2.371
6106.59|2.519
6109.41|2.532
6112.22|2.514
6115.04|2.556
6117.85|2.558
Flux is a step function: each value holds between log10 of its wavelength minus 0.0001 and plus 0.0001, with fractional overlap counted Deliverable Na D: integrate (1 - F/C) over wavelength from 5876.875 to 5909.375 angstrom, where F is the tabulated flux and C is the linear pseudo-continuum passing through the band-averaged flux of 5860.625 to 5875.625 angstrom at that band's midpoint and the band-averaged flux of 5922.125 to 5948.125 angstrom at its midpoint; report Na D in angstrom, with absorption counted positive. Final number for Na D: 3.4 angstrom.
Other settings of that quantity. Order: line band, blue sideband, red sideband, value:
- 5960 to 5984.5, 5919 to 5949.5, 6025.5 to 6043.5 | 0.09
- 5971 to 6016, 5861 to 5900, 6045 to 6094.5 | -1.71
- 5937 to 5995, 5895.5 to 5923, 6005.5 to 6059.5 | -1.05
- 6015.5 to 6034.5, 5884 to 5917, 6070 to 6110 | -1.14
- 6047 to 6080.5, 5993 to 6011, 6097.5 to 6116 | -0.52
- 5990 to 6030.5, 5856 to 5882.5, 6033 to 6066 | 0.47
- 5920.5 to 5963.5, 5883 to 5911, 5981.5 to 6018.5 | -3.14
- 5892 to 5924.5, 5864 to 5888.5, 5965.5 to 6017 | 1.25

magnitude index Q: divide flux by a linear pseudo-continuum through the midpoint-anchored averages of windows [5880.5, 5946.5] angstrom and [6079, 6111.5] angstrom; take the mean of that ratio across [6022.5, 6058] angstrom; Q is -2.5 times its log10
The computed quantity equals -0.06 mag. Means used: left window 2.44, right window 2.5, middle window 2.62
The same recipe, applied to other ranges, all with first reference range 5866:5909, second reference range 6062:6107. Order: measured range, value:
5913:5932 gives -0.096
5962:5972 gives -0.079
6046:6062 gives -0.070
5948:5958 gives -0.061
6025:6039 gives -0.073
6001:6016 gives -0.043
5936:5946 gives -0.058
